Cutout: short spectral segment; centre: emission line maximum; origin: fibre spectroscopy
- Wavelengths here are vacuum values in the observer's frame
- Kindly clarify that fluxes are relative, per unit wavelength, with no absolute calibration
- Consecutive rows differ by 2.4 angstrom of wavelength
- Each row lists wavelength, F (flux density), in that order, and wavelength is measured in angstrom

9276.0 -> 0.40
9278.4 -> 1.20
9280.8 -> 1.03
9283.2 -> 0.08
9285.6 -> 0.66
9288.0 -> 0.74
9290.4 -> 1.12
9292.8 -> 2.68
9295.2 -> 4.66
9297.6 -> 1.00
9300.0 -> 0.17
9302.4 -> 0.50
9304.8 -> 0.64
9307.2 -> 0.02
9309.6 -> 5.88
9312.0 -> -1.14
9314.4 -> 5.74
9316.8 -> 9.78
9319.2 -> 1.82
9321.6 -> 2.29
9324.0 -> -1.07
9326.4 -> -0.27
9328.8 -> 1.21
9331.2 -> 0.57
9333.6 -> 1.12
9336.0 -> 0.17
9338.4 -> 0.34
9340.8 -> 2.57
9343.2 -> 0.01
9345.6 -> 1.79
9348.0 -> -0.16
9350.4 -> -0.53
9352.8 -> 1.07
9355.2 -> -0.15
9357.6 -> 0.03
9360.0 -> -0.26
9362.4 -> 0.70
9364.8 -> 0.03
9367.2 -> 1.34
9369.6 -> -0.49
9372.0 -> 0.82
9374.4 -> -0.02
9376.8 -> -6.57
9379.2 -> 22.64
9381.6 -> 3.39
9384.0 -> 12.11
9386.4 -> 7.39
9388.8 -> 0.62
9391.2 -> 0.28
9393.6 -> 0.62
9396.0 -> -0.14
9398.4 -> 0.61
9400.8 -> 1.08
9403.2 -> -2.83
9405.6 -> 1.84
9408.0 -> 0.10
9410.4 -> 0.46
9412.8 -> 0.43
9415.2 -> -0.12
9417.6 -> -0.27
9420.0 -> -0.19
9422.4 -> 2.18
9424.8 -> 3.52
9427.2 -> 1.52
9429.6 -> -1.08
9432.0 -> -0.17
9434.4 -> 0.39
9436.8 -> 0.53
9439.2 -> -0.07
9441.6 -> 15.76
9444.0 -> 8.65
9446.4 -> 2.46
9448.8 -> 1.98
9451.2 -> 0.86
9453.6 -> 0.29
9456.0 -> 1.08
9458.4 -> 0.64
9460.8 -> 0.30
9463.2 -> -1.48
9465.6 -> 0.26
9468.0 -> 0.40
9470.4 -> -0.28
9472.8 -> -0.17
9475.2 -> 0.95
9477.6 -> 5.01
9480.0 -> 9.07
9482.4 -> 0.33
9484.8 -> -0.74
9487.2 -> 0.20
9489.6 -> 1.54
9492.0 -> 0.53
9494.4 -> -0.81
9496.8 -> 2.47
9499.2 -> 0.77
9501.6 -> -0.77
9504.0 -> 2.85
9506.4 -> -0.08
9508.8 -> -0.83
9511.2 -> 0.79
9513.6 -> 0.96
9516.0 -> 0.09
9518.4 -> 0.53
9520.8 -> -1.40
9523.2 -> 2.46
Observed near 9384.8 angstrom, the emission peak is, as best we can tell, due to [O III] 5007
